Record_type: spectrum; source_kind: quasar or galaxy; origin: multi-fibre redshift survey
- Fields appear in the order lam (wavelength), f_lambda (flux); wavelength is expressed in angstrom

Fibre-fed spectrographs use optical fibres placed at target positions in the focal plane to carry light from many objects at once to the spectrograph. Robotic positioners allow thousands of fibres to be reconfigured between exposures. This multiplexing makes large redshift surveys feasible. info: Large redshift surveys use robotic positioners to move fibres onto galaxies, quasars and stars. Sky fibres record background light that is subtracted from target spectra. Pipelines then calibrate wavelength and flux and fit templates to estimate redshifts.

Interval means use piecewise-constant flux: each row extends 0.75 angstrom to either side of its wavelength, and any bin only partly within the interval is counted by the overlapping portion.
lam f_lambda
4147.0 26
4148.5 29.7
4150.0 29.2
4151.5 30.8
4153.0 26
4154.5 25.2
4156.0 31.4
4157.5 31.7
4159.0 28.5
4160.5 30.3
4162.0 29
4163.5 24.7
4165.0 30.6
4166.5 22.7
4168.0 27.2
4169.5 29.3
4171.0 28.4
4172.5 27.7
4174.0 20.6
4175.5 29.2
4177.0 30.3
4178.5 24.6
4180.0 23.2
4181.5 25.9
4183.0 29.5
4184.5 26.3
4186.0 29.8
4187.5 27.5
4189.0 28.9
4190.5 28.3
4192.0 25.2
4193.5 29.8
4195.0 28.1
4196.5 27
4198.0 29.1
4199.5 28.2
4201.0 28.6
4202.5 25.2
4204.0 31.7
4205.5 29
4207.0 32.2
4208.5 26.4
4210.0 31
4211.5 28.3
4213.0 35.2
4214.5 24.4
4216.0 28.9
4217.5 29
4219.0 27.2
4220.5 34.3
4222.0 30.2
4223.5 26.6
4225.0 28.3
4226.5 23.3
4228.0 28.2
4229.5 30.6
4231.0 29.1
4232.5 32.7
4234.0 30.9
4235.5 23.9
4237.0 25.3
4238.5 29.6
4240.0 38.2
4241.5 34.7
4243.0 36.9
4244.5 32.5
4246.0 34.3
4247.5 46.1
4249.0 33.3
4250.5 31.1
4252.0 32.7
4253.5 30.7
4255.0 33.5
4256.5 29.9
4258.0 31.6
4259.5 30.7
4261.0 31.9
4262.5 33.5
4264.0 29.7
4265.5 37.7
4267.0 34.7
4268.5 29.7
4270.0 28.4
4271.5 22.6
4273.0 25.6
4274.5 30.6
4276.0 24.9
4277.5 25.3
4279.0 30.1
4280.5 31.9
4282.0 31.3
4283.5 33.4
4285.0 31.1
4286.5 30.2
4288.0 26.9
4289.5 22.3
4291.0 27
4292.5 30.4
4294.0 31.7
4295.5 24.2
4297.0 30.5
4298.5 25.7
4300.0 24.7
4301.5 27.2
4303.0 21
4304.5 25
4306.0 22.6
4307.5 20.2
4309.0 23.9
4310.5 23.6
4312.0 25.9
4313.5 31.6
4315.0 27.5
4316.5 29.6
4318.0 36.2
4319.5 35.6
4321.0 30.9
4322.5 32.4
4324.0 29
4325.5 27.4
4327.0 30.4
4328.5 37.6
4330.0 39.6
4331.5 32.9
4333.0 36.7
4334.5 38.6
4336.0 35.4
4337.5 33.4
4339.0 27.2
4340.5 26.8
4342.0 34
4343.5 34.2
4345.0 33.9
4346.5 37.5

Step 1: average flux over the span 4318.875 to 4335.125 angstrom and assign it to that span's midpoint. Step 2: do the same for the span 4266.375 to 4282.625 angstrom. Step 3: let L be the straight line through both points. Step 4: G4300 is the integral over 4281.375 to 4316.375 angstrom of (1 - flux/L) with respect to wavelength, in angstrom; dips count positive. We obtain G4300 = 4.5 angstrom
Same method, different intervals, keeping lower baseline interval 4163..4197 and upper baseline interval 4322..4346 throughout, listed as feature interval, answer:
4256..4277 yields 0.3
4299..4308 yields 2.4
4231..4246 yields -1.1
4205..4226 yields -0.5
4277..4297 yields 1.5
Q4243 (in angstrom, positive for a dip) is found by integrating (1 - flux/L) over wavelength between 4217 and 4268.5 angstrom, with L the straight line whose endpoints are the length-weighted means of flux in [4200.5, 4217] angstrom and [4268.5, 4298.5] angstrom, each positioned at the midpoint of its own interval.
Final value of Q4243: -5.0 angstrom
